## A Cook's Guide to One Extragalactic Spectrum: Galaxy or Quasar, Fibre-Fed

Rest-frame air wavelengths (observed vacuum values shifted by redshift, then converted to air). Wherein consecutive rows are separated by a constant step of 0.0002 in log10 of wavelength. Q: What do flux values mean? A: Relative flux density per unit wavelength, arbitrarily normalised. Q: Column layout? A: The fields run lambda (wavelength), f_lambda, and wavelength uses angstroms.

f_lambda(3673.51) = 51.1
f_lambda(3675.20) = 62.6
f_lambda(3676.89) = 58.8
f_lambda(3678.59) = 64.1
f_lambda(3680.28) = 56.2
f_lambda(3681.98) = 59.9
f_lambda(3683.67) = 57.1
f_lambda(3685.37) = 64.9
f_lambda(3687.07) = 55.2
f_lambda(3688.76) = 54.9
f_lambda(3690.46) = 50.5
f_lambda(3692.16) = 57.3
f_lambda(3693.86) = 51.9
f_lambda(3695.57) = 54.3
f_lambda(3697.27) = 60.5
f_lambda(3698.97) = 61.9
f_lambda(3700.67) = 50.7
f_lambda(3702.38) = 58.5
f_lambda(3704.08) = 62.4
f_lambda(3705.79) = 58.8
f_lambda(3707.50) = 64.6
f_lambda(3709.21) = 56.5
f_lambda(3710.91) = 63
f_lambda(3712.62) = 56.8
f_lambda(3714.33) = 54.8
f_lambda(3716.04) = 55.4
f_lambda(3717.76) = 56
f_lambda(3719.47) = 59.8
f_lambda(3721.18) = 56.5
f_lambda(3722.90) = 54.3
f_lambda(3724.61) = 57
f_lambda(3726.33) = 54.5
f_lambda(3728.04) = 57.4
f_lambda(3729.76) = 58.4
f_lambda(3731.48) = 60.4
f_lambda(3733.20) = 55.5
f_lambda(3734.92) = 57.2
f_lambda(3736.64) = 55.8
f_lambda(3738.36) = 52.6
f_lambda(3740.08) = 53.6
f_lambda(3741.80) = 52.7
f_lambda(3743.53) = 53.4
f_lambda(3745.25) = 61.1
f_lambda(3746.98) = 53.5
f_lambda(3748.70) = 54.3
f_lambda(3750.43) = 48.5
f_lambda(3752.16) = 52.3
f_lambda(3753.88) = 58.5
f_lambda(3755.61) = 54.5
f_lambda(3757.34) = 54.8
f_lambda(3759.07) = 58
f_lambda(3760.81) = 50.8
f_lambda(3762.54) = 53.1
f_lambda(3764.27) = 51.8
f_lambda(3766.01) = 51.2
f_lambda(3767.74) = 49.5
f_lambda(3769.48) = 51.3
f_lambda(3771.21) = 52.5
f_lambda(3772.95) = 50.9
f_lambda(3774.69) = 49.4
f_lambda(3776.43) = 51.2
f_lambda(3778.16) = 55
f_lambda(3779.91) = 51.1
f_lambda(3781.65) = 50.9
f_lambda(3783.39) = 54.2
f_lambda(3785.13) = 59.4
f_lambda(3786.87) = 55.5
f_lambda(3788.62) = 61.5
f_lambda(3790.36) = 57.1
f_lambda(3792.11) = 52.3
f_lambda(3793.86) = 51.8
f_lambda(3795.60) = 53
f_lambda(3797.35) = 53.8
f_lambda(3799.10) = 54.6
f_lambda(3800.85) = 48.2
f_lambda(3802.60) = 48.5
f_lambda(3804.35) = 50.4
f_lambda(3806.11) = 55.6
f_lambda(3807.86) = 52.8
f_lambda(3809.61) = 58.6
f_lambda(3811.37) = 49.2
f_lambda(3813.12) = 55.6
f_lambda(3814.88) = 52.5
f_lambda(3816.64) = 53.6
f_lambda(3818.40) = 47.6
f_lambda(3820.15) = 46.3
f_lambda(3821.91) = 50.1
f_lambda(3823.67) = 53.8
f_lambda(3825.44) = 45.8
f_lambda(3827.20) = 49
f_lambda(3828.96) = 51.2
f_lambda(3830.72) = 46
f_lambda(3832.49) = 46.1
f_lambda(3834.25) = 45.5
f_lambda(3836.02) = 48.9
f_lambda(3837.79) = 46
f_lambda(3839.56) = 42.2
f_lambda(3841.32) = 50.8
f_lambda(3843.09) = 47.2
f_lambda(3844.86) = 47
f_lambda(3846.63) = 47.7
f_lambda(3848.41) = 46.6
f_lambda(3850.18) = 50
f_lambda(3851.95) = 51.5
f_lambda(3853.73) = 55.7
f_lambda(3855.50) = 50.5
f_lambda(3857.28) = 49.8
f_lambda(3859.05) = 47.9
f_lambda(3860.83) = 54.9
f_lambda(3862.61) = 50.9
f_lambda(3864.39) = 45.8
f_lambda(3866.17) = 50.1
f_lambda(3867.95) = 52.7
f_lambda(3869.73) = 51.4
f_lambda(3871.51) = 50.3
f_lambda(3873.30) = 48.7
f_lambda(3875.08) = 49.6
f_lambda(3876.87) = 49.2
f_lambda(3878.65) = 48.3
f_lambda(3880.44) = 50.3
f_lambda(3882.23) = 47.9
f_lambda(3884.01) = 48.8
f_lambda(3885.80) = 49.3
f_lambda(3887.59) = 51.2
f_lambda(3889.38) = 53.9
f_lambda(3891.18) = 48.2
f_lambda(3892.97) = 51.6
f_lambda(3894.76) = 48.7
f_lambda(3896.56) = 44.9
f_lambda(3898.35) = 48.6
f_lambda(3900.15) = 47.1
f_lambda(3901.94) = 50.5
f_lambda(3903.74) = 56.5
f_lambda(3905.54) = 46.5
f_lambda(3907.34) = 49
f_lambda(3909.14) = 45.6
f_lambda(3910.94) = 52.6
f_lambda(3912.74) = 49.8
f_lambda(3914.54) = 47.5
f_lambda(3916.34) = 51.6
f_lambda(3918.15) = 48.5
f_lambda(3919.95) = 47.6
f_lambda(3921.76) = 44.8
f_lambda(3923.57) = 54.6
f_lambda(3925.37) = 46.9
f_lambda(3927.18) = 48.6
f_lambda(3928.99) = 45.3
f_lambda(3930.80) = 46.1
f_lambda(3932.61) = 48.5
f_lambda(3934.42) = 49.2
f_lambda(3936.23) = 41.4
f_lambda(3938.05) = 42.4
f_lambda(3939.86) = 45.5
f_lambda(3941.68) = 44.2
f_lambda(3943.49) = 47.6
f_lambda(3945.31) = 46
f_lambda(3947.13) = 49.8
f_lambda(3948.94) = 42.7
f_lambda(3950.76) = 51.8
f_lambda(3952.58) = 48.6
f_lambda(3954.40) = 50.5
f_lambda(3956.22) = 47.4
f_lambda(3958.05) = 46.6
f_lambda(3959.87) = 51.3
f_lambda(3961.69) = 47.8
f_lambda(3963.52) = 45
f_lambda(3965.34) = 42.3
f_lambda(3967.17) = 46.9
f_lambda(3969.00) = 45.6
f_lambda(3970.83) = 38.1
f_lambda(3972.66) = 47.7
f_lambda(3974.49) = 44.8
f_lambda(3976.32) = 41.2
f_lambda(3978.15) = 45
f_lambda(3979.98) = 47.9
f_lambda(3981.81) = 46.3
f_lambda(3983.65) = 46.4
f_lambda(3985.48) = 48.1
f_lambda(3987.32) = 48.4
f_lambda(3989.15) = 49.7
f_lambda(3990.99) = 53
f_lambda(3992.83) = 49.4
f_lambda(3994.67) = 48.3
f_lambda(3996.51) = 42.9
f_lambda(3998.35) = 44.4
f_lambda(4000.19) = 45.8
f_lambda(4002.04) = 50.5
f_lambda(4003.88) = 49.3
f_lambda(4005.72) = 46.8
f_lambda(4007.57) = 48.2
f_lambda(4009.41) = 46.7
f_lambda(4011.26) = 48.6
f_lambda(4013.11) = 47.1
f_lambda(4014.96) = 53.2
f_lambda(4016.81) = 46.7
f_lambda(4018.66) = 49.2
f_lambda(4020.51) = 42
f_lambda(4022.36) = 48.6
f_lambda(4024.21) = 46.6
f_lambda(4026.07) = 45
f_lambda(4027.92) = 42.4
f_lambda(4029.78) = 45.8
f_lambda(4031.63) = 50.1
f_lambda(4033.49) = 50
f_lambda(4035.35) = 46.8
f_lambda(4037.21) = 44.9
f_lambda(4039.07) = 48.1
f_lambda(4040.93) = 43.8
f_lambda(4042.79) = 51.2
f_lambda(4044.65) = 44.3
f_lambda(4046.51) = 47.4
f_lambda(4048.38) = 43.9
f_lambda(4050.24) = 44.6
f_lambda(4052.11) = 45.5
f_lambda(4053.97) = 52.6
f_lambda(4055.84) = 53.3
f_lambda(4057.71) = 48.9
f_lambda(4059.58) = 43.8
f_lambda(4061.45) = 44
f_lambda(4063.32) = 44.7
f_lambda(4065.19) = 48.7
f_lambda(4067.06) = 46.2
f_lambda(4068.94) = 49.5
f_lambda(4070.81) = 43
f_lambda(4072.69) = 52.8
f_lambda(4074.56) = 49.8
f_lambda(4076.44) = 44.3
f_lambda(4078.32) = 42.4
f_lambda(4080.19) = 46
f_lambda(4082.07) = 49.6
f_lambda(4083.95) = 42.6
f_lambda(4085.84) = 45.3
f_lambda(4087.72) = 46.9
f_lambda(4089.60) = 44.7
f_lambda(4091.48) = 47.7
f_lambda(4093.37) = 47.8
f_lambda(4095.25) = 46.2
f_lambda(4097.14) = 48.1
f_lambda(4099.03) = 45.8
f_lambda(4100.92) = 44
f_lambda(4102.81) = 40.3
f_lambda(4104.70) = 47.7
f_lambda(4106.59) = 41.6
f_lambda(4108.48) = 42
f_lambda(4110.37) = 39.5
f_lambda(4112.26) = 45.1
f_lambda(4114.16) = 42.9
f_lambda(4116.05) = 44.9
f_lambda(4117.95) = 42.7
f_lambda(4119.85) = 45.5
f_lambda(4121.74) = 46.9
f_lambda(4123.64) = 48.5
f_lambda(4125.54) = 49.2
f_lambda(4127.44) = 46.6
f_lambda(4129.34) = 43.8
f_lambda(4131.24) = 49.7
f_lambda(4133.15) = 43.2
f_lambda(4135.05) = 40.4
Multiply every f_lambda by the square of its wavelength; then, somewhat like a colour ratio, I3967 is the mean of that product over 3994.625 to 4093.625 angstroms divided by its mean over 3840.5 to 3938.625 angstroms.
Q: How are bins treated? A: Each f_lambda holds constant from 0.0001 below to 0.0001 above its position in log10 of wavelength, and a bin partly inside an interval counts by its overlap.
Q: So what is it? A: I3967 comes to 1.0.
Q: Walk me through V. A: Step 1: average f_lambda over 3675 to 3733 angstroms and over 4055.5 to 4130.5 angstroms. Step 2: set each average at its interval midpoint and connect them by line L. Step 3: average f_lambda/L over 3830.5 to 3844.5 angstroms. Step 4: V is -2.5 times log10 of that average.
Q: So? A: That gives 0.15 mag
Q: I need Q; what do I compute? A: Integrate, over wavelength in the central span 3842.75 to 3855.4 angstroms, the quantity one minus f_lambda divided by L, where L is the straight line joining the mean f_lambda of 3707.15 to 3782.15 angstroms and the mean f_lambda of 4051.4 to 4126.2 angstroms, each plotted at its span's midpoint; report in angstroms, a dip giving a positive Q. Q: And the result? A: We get 0.6 angstroms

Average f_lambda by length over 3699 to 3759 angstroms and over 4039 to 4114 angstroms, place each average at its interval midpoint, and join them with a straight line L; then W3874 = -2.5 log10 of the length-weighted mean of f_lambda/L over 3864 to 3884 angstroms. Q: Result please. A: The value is 0.05 mag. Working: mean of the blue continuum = 56.4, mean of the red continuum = 46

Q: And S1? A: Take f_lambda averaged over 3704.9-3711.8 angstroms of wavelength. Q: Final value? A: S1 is 60.7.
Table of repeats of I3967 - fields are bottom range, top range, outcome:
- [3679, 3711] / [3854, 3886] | 0.95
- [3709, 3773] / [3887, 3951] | 0.96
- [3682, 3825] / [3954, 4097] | 0.99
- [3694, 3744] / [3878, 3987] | 0.93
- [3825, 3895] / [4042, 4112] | 1.04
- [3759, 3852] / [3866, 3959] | 1.00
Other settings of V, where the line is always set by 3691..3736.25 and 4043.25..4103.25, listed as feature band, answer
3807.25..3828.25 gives 0.06 mag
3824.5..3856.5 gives 0.11 mag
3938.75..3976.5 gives 0.08 mag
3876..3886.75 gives 0.07 mag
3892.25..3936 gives 0.06 mag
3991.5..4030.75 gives 0.03 mag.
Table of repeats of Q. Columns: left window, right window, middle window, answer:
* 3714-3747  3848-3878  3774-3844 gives 1.9 angstroms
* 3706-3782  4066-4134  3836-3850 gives 1.4 angstroms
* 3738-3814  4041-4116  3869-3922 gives 1.2 angstroms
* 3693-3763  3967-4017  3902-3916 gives 0.0 angstroms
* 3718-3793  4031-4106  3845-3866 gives 0.8 angstroms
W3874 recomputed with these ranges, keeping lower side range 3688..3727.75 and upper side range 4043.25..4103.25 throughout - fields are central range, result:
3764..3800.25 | 0.03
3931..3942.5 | 0.12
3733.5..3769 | 0.04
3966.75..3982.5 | 0.11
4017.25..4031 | 0.05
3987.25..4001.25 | 0.02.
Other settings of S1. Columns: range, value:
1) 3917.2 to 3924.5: 48.9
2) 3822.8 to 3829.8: 49.9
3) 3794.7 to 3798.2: 53.5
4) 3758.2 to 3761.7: 54.3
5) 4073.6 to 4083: 46.5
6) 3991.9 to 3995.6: 48.8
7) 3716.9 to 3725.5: 56.7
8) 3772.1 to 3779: 51.7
